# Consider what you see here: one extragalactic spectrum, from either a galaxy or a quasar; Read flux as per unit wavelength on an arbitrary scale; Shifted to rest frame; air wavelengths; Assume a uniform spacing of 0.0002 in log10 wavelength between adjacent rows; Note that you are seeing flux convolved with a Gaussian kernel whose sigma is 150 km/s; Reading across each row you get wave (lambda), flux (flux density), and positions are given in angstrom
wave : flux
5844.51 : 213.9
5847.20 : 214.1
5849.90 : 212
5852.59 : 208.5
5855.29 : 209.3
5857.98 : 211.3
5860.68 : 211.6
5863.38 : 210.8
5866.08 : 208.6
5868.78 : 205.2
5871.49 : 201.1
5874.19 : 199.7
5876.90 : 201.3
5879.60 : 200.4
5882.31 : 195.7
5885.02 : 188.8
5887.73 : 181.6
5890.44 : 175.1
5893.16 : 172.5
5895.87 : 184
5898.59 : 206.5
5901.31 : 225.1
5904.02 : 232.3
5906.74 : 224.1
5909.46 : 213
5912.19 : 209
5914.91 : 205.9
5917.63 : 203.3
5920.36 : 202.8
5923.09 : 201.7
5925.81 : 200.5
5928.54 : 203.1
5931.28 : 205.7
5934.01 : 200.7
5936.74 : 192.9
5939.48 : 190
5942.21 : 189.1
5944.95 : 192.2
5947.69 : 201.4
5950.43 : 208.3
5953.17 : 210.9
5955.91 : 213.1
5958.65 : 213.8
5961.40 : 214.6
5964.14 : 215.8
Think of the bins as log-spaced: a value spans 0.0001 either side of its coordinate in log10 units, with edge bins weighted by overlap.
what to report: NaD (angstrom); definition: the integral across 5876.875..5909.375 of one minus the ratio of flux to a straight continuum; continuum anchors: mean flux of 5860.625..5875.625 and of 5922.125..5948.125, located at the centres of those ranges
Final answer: 0.5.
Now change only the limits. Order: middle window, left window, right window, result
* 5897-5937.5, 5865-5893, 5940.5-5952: -2.50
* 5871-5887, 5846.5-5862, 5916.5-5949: 0.78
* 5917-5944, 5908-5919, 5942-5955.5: 0.85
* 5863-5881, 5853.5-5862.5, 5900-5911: 0.91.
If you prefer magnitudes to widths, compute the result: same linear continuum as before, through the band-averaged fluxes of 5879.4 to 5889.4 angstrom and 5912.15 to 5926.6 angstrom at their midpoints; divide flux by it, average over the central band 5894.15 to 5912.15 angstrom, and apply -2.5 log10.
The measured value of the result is -0.08 mag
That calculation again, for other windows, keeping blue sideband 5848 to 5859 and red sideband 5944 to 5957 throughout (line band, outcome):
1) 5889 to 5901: 0.112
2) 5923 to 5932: 0.021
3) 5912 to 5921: 0.011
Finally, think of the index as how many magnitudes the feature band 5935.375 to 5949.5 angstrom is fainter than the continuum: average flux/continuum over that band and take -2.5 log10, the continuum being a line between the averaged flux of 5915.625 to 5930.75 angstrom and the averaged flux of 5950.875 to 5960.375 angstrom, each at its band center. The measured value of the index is 0.08 mag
